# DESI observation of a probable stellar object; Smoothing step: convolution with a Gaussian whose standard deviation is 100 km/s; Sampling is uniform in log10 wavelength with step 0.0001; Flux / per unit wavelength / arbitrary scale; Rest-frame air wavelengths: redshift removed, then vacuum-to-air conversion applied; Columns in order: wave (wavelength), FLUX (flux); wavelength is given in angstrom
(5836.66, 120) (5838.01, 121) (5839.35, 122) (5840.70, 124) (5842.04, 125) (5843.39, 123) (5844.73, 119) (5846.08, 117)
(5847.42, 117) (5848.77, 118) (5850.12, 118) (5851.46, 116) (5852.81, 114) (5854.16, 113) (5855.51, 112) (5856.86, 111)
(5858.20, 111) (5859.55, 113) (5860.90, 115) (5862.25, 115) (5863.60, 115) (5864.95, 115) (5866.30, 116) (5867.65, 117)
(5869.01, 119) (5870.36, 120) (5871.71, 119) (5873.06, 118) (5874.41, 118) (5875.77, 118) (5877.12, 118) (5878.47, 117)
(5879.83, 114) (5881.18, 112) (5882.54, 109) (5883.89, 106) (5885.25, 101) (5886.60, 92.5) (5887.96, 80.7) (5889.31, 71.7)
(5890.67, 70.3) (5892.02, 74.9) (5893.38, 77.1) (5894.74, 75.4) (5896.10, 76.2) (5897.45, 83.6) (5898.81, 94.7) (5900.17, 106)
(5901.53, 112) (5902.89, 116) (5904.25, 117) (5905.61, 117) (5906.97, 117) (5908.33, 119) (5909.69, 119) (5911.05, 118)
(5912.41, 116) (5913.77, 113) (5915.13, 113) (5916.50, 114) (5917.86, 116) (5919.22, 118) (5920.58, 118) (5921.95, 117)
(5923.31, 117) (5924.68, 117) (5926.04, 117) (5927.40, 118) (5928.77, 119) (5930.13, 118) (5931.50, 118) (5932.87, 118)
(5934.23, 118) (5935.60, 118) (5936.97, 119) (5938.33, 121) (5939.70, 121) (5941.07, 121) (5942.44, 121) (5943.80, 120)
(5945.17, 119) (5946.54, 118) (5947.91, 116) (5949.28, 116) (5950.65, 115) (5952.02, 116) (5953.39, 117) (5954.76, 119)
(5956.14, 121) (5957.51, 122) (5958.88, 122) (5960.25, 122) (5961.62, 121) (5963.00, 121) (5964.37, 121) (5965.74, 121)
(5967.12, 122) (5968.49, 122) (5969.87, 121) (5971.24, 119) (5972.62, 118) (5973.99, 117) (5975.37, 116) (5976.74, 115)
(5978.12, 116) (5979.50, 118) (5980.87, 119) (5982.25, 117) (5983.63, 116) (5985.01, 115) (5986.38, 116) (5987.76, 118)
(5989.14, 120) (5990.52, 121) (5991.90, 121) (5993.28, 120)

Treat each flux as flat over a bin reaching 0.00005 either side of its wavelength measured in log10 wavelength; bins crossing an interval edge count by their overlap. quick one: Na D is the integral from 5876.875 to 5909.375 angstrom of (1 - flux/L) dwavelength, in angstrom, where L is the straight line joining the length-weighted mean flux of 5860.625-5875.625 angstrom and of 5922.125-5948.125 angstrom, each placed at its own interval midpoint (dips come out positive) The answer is 5.1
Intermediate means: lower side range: 117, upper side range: 119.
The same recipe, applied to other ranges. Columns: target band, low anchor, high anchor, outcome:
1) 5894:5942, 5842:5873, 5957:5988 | 1.90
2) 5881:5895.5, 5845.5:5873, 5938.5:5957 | 3.63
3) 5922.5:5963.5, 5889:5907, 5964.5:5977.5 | -3.72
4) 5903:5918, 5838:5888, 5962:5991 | 0.01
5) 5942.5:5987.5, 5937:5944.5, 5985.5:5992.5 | 0.51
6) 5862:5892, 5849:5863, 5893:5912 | 0.61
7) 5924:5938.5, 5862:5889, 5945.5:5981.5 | -0.25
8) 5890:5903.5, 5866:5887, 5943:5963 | 3.12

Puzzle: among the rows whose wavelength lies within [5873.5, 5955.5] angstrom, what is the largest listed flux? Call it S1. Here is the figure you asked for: 121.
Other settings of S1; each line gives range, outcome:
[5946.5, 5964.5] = 122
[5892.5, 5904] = 116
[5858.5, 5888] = 120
